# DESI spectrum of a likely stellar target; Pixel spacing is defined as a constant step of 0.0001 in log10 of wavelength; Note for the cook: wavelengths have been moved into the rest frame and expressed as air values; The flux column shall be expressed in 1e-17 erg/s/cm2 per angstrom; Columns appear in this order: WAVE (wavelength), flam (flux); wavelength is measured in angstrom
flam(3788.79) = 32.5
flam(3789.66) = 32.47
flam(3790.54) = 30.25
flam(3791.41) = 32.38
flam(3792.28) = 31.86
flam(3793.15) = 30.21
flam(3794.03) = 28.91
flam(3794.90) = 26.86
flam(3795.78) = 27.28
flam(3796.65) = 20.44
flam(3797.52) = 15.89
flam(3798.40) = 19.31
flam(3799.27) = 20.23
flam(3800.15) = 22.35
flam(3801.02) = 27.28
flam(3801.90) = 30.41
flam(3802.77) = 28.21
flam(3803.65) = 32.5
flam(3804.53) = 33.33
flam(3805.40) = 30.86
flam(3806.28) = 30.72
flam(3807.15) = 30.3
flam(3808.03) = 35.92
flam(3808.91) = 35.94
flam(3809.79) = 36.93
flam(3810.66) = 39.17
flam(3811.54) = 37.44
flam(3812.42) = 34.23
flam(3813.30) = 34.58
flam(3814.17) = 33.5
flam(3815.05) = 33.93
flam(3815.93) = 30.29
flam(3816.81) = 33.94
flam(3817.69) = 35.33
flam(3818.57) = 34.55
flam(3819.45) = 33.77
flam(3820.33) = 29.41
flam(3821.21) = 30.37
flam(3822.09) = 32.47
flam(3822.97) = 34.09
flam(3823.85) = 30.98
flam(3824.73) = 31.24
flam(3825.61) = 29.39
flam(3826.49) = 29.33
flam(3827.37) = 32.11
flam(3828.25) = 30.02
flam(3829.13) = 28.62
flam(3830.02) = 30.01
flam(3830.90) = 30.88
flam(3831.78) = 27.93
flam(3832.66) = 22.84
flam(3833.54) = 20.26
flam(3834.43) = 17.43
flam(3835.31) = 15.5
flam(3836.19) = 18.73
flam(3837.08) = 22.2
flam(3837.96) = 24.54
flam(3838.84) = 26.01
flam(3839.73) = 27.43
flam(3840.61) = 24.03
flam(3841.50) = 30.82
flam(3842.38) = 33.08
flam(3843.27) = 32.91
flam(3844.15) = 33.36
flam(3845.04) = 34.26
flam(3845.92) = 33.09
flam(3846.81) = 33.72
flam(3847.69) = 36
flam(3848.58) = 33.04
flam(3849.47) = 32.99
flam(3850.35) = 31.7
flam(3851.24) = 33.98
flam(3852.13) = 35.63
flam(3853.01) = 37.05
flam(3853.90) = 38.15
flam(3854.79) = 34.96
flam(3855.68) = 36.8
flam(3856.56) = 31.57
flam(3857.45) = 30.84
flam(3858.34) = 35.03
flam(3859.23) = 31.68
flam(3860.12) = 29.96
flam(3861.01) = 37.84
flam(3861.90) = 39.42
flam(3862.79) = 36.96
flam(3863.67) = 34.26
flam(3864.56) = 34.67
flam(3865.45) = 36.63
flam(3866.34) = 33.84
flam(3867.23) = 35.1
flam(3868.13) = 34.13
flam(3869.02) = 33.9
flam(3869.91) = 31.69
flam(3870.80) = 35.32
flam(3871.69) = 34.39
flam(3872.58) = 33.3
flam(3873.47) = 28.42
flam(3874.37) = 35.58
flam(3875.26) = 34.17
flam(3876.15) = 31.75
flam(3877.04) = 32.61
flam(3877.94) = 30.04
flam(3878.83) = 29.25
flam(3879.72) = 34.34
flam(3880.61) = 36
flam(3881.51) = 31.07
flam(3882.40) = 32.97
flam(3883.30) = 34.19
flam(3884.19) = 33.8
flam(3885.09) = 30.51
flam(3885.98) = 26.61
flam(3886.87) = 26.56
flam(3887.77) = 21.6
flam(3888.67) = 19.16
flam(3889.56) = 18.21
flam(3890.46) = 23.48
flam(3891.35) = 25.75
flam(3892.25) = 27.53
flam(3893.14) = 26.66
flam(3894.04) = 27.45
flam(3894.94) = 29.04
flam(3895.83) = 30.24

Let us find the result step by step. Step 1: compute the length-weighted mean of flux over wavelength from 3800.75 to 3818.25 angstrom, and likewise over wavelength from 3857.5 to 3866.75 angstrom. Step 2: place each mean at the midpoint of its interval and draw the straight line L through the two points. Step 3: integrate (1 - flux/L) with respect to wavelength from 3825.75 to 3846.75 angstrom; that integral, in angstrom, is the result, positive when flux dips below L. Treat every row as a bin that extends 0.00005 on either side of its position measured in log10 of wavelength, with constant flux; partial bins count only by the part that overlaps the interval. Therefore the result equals 4.16 angstrom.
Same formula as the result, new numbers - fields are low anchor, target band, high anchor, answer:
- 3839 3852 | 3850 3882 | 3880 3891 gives -4.3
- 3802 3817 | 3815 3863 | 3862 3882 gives 3.8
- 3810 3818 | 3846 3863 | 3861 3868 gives 0.5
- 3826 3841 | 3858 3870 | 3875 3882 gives -1.9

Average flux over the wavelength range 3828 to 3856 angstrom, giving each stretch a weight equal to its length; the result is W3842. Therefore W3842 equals 29.6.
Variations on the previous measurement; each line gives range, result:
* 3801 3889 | 31.6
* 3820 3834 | 29.4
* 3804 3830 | 32.8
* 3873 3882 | 32.3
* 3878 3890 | 28.8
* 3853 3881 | 34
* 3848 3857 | 34.6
